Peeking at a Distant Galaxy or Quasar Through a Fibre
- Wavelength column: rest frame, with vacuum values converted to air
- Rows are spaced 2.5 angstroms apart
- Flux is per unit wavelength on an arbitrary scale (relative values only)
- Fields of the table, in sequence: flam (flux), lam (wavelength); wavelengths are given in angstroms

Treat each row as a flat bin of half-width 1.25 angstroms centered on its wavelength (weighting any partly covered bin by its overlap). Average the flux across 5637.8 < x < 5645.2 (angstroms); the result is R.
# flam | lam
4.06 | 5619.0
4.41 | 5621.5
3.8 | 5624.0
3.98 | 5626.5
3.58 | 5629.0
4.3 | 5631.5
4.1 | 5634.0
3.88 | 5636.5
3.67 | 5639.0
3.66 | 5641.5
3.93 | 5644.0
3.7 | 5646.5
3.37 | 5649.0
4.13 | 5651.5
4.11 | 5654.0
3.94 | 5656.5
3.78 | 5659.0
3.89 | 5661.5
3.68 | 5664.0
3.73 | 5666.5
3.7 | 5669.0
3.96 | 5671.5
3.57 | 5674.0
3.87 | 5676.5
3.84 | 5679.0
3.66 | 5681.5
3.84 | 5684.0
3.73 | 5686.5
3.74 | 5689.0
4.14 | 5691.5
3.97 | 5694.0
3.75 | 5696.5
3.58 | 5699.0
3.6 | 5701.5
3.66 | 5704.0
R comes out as 3.75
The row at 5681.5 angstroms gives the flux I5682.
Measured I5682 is 3.66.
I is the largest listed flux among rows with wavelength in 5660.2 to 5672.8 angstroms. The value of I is 3.96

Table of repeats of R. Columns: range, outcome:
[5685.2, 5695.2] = 3.89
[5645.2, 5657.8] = 3.85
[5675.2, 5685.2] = 3.8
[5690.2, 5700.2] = 3.86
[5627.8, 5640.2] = 3.91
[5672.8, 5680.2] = 3.76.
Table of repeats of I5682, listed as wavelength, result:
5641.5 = 3.66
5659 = 3.78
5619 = 4.06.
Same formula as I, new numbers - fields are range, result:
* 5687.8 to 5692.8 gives 4.14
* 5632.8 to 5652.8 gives 4.13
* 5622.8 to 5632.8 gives 4.3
